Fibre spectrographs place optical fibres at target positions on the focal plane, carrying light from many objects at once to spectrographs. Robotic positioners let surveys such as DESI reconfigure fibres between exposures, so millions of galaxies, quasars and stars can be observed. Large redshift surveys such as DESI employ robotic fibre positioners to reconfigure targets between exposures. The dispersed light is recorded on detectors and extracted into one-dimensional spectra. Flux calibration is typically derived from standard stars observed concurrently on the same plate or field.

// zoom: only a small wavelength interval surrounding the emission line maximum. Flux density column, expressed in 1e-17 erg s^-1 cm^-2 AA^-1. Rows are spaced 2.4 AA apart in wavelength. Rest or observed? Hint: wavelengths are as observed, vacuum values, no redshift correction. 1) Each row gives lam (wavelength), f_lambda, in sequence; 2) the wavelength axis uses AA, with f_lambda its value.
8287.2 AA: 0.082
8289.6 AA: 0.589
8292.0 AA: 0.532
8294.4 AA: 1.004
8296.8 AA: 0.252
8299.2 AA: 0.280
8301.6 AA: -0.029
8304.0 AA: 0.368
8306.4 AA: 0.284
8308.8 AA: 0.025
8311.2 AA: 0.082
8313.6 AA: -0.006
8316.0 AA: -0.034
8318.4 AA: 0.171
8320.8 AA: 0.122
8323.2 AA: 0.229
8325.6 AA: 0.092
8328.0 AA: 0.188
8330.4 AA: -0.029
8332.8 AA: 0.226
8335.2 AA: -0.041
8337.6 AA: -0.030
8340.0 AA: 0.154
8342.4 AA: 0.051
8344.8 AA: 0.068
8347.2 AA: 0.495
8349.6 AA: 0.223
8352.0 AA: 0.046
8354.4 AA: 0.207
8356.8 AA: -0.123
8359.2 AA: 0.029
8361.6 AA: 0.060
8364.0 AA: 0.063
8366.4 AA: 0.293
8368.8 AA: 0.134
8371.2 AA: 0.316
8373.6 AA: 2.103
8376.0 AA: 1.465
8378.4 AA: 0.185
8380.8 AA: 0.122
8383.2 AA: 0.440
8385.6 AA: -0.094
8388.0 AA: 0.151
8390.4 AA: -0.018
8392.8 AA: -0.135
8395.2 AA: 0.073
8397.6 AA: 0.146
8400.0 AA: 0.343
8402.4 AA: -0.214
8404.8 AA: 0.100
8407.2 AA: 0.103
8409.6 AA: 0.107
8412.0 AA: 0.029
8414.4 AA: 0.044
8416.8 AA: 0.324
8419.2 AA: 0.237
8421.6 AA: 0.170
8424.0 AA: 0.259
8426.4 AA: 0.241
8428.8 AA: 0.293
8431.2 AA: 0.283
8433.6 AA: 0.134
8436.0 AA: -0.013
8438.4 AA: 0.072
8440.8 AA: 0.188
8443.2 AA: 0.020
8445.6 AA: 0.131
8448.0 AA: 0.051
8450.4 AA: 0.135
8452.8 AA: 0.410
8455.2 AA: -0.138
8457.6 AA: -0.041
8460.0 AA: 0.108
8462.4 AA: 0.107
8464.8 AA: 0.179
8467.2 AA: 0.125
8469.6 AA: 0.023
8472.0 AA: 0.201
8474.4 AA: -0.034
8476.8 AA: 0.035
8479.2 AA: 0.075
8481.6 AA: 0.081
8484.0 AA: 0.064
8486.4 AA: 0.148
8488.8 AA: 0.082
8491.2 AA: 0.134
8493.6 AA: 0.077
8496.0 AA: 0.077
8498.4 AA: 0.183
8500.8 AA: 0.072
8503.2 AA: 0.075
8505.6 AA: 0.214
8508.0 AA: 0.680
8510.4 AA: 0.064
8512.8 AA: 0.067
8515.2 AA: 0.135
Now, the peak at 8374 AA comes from [O III] 5007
